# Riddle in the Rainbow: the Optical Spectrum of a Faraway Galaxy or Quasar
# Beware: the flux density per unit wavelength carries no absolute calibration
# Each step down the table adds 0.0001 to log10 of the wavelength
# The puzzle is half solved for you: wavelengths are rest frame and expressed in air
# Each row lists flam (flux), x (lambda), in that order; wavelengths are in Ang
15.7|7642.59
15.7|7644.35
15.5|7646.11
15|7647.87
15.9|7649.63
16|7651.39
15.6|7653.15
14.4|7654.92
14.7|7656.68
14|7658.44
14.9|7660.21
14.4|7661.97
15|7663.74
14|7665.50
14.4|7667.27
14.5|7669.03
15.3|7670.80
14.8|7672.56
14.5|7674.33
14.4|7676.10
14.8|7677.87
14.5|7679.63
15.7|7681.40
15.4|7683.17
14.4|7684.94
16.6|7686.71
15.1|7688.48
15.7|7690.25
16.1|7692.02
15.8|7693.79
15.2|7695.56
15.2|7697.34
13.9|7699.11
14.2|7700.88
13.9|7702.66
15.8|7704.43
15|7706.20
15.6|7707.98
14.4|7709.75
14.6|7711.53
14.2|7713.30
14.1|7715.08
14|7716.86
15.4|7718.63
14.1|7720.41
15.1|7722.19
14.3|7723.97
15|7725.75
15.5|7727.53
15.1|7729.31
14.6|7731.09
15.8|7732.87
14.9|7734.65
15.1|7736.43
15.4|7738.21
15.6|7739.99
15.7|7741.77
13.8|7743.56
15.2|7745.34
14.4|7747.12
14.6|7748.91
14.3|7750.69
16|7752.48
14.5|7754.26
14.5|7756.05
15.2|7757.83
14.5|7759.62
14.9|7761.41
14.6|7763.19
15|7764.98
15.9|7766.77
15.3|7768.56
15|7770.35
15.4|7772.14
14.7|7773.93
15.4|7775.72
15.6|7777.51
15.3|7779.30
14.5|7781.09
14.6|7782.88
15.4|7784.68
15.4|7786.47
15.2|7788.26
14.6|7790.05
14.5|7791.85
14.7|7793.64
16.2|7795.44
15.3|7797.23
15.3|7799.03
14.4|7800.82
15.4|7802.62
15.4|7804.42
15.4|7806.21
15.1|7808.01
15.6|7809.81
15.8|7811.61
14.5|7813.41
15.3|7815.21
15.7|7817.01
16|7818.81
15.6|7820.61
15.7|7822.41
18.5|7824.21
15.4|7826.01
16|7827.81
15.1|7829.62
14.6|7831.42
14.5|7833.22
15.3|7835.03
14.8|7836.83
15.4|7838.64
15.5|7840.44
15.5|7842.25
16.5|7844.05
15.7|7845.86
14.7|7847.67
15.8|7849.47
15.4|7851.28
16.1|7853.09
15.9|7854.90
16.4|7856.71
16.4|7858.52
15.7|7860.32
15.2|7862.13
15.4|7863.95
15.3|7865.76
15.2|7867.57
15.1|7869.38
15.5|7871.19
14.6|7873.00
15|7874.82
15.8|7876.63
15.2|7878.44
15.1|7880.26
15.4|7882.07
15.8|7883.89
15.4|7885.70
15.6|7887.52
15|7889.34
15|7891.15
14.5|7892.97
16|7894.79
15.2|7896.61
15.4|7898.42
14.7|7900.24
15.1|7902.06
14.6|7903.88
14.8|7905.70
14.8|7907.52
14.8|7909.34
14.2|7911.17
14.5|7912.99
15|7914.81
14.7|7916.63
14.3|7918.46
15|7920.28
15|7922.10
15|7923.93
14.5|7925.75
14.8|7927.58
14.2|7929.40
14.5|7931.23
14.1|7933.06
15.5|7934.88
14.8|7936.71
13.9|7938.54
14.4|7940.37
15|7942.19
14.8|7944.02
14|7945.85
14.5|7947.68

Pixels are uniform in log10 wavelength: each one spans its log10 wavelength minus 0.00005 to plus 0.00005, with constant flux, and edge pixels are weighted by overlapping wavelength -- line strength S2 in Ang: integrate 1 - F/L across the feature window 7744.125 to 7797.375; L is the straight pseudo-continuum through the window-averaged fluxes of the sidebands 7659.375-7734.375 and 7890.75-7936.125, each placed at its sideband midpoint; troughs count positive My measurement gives -0.5 Ang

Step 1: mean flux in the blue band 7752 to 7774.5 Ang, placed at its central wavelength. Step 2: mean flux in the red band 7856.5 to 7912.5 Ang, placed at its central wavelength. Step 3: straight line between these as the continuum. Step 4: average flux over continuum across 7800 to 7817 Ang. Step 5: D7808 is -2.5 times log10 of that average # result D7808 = -0.01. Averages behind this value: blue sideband 15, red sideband 15.2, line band 15.2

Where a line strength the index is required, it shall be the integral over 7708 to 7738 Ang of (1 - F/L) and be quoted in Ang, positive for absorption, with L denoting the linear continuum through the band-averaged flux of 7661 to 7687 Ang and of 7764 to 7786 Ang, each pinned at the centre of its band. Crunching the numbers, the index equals 0.4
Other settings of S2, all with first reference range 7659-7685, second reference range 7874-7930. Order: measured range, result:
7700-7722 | 0.23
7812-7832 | -1.07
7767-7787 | -0.43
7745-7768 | -0.10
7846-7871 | -1.08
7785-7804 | -0.32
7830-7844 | -0.24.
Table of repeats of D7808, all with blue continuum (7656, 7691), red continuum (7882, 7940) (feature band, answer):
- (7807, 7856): -0.050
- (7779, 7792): -0.006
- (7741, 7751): 0.014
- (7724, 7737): -0.017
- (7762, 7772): -0.023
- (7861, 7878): -0.027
